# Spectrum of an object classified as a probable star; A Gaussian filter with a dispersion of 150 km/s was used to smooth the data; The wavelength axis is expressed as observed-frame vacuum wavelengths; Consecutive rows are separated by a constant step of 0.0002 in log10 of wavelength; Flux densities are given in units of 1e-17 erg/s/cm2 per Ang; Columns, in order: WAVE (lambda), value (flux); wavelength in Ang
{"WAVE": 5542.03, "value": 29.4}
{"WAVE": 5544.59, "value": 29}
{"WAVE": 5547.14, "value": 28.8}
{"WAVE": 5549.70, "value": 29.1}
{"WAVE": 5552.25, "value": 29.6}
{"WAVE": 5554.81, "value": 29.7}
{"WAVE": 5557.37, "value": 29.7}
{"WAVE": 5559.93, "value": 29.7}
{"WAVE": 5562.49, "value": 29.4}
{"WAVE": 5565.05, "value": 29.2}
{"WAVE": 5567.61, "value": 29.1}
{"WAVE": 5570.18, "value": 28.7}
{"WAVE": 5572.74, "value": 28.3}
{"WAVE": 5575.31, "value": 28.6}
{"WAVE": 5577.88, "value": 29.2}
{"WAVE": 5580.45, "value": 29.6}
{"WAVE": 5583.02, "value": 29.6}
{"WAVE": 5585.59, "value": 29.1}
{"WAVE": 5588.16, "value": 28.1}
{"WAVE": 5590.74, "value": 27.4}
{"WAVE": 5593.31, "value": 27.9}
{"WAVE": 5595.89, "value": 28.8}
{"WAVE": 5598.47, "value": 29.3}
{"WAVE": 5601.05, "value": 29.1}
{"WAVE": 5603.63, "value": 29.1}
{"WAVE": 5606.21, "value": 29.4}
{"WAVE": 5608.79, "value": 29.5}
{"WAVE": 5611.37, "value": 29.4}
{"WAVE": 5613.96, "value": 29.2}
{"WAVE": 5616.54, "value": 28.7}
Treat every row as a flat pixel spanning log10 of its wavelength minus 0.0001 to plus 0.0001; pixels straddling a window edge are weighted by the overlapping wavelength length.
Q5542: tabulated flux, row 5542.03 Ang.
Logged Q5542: 29.4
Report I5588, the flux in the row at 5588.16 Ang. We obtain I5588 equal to 28.1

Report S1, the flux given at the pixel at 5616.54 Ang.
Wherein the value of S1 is 28.7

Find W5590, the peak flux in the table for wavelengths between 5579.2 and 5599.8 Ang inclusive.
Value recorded 29.6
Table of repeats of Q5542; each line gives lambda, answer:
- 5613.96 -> 29.2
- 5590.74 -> 27.4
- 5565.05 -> 29.2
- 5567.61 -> 29.1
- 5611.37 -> 29.4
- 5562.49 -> 29.4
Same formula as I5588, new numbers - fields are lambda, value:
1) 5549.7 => 29.1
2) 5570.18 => 28.7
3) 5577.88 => 29.2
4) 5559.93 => 29.7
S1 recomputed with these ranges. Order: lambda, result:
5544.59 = 29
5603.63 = 29.1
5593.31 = 27.9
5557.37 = 29.7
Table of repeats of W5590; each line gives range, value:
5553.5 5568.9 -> 29.7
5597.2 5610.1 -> 29.5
